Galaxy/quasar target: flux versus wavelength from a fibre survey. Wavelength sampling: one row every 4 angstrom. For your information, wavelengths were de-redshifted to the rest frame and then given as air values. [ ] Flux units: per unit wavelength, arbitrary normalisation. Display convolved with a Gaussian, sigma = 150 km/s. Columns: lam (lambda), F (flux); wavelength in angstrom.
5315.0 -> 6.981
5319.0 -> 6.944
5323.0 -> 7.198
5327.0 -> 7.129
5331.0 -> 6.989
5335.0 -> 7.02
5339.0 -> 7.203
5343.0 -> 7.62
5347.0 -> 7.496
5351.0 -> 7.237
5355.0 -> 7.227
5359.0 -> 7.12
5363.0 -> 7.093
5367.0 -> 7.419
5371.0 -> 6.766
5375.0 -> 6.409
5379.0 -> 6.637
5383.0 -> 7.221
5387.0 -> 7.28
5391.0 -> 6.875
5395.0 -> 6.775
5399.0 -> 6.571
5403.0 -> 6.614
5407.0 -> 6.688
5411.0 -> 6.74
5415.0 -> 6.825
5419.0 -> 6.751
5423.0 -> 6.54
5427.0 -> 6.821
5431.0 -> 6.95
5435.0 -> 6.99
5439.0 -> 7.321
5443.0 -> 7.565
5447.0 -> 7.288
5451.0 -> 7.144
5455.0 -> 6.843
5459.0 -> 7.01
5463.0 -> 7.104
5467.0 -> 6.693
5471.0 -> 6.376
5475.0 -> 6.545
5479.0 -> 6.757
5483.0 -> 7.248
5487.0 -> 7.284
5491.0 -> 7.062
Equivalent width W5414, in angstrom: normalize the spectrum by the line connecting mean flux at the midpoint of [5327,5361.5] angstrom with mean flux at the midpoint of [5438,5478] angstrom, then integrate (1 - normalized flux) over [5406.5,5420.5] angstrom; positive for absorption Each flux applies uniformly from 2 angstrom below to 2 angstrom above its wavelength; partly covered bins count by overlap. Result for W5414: 0.6 angstrom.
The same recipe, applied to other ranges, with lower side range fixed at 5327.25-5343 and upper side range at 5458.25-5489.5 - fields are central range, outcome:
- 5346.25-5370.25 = -0.4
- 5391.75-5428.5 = 1.5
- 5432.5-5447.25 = -0.7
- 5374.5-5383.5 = 0.4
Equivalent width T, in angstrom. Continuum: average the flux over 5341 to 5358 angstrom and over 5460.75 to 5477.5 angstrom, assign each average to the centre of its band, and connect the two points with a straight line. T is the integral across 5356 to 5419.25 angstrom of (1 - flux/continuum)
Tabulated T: 2.5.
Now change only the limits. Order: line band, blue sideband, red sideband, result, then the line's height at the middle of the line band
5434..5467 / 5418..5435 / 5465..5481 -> -2.2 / 6.69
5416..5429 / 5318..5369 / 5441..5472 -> 0.7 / 7.08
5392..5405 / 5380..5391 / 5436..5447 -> 0.9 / 7.18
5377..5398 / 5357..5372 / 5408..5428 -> 0.0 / 6.95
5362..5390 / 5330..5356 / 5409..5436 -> 0.4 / 7.07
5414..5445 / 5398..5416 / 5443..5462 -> -0.3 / 6.9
